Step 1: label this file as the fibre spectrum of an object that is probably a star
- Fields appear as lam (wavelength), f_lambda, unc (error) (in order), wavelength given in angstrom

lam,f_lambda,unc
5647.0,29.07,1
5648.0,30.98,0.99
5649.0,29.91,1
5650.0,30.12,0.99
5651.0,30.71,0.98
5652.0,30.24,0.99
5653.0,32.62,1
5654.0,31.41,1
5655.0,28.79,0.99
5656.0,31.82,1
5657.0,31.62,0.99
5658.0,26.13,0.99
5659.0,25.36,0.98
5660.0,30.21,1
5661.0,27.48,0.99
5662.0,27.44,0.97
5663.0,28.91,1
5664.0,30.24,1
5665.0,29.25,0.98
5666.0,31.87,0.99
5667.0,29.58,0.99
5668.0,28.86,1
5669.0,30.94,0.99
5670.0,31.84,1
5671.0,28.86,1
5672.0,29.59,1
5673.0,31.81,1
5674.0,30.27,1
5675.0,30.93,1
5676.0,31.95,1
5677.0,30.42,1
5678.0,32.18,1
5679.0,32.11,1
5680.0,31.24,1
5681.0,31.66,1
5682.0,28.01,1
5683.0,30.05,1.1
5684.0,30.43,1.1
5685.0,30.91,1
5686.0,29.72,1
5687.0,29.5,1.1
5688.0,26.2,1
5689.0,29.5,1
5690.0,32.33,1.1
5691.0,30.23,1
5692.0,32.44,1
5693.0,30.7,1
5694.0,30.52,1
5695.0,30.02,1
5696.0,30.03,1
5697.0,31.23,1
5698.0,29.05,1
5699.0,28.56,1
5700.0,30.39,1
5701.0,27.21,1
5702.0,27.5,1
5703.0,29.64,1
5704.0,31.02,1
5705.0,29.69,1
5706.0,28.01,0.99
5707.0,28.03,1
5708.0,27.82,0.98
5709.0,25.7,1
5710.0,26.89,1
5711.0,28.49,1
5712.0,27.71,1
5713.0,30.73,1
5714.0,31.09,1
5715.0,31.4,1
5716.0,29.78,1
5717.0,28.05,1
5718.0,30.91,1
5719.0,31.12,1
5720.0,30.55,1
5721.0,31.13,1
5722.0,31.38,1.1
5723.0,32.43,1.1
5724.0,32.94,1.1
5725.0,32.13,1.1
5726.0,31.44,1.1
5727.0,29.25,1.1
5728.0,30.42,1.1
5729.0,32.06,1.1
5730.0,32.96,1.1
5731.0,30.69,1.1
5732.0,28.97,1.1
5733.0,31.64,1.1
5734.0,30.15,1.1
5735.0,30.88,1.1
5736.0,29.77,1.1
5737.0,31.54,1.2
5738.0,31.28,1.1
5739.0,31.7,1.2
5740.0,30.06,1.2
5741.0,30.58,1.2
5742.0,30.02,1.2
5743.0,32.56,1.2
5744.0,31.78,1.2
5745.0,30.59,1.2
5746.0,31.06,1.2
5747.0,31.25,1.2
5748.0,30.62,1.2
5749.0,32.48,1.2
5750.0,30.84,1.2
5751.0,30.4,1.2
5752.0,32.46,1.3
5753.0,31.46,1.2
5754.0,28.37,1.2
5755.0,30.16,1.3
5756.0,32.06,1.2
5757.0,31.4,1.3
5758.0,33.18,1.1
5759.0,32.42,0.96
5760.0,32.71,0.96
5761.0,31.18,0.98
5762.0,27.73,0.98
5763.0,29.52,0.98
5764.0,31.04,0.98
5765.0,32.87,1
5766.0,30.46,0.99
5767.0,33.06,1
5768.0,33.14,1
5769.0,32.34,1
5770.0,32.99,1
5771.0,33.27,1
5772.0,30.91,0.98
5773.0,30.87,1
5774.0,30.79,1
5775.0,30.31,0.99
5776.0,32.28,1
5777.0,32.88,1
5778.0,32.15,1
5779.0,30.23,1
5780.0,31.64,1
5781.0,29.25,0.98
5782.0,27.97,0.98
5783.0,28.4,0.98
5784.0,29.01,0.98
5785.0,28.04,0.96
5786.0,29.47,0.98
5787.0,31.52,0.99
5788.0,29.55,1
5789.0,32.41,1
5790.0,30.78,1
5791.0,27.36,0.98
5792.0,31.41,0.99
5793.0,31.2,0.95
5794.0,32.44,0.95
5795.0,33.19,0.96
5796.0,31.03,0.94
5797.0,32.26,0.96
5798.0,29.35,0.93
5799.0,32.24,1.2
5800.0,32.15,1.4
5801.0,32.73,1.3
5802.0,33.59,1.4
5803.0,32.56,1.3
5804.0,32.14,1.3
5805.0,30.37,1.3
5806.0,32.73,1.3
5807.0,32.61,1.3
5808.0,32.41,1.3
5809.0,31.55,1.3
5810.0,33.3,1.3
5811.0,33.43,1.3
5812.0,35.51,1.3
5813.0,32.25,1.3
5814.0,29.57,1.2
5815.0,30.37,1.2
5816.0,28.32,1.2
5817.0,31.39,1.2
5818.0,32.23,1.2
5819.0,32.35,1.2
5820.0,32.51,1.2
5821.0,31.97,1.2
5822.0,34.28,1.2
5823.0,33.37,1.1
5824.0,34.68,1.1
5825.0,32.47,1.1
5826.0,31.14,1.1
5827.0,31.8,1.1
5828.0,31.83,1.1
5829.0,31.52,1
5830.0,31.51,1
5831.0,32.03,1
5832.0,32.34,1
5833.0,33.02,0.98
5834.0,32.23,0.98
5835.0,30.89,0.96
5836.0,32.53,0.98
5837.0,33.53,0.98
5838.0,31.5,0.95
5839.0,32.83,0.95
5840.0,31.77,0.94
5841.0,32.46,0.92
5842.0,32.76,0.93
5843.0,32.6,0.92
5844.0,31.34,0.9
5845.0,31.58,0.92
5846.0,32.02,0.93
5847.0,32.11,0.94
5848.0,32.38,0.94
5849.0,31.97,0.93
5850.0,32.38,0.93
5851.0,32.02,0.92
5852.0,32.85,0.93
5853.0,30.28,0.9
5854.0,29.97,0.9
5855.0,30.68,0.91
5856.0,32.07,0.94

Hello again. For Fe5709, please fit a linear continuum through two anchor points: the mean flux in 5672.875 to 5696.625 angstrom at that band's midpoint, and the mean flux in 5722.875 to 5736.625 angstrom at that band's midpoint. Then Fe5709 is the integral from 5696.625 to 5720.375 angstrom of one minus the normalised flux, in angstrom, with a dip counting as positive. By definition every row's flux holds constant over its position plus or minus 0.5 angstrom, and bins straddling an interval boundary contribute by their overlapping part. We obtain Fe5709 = 1.3 angstrom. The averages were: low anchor 30.5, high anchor 31.1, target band 29.2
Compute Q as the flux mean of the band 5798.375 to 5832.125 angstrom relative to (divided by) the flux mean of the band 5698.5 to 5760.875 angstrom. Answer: 1.06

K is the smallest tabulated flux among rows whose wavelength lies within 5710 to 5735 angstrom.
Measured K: 26.89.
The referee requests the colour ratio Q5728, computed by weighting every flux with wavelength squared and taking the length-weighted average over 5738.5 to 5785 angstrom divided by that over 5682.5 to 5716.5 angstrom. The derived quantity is 1.1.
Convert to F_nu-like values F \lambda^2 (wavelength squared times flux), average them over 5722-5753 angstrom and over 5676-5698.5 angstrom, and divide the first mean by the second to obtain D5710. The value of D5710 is 1.04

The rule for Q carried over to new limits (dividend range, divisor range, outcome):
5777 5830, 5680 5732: 1.05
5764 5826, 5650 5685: 1.05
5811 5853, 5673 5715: 1.08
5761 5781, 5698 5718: 1.09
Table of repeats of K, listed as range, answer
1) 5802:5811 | 30.37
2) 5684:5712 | 25.7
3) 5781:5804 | 27.36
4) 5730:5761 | 28.37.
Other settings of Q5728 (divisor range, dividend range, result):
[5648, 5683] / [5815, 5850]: 1.13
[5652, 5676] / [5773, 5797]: 1.07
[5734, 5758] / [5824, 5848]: 1.07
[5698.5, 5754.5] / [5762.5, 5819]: 1.06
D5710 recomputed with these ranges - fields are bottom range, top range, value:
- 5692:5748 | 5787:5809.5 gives 1.07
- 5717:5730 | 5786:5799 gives 1.02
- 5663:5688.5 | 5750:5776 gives 1.07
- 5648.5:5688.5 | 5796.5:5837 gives 1.13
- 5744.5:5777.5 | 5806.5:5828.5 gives 1.05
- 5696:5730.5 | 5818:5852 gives 1.13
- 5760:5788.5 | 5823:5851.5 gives 1.07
